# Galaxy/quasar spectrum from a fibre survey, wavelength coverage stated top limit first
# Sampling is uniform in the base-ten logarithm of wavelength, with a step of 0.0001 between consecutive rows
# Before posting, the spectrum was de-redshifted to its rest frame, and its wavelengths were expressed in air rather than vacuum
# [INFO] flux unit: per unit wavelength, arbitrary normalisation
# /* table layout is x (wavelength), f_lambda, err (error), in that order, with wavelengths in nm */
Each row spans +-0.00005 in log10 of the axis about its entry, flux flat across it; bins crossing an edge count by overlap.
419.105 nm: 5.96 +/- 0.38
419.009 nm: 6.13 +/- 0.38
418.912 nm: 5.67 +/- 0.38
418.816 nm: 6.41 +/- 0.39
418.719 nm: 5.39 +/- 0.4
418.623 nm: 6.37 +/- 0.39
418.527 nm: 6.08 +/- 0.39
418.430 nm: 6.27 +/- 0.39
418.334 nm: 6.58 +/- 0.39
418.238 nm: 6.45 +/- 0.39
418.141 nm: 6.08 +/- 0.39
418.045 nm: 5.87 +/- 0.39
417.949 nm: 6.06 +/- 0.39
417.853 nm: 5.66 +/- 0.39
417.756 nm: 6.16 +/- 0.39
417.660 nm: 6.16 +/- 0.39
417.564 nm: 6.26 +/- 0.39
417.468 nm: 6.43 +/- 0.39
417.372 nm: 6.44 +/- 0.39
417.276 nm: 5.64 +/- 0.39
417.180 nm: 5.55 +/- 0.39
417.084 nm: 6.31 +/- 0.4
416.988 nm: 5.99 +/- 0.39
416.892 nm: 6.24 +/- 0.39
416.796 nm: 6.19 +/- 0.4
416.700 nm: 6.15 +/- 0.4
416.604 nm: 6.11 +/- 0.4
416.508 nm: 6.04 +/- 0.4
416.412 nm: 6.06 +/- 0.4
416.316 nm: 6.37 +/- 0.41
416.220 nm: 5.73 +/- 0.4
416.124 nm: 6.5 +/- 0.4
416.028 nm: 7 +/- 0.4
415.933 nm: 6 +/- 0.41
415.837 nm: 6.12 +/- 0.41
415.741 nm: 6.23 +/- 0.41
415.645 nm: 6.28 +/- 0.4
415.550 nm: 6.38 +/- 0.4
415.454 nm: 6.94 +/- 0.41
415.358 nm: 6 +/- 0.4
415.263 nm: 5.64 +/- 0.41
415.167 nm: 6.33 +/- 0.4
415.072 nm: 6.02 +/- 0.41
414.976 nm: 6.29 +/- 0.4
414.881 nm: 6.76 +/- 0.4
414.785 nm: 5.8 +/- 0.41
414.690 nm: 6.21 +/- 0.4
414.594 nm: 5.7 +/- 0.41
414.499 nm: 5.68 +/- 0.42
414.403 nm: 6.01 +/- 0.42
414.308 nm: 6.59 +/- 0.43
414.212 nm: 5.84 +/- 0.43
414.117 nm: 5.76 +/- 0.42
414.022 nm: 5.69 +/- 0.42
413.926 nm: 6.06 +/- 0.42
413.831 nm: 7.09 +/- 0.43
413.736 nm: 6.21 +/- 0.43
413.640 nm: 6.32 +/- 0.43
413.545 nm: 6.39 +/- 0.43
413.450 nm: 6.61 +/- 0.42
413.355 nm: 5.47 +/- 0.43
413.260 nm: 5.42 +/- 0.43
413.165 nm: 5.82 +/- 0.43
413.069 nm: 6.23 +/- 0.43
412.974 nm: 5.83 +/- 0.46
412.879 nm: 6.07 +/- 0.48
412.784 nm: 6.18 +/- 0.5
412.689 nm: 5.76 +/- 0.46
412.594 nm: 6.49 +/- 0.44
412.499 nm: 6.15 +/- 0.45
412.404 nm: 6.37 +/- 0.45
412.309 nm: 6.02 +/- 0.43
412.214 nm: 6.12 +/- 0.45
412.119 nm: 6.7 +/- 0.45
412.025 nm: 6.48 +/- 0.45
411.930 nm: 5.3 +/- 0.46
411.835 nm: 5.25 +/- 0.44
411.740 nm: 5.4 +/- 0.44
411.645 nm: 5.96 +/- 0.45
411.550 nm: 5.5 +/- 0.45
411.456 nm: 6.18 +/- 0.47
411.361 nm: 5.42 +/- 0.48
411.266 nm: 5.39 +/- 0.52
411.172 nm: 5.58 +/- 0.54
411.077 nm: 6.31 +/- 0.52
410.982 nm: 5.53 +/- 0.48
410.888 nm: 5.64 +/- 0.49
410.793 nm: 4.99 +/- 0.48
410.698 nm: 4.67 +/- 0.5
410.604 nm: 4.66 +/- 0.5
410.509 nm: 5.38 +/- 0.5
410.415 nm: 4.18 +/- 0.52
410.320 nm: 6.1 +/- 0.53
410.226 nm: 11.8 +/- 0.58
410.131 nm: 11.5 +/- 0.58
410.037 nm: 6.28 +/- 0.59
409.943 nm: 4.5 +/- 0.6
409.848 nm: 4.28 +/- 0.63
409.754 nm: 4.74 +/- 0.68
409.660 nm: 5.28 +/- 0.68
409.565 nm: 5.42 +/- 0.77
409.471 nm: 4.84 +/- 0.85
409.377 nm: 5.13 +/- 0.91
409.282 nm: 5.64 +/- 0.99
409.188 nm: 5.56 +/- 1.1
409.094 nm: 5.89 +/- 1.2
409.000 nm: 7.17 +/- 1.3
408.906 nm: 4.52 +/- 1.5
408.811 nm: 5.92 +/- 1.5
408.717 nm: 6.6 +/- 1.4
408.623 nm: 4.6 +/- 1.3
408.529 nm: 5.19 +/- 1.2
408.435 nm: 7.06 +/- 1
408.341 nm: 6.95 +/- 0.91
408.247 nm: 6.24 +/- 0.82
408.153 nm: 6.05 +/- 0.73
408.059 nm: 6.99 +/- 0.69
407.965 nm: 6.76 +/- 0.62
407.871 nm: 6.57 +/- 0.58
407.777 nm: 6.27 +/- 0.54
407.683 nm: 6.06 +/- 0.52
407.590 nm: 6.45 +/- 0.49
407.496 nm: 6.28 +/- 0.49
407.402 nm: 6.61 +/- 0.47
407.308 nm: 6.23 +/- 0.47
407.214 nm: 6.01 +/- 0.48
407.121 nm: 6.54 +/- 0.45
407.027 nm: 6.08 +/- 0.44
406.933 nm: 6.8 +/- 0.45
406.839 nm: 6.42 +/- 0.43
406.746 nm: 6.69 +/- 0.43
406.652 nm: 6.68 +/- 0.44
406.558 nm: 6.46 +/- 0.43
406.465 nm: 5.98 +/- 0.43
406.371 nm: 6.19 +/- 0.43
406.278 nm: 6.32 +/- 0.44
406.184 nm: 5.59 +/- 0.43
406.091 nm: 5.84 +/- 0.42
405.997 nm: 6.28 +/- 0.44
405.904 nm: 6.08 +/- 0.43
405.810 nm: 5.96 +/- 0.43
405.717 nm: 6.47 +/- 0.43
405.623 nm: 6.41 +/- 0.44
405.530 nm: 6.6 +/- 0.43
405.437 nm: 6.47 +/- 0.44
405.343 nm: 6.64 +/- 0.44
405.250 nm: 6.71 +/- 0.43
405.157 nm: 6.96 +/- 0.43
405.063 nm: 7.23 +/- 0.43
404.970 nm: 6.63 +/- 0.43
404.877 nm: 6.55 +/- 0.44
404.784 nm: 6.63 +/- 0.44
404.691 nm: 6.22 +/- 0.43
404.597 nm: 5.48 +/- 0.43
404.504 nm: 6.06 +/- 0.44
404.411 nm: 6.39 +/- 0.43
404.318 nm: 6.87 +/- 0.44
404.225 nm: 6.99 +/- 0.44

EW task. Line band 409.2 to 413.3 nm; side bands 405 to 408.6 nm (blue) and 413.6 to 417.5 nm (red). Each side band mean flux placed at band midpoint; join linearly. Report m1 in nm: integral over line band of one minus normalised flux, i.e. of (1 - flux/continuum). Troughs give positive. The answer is 0.26 nm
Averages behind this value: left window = 6.39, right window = 6.16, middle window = 5.87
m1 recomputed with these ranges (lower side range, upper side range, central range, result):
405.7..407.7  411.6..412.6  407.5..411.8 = 0.13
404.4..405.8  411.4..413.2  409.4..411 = 0.07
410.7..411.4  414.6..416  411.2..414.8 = -0.10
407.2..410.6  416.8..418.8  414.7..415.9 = -0.02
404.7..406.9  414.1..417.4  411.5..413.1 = 0.06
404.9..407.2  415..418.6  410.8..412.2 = 0.12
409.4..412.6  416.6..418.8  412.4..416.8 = -0.10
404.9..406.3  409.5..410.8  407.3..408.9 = -0.01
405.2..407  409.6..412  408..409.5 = 0.04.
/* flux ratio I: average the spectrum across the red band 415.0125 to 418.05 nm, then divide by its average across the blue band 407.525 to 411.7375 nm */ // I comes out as 1.0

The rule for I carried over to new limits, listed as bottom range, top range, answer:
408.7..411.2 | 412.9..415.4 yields 1.04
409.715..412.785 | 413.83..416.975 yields 1.03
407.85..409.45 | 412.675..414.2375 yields 1.01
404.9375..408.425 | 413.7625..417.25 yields 0.96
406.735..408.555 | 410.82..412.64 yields 0.91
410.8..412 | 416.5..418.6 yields 1.09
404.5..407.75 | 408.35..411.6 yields 0.91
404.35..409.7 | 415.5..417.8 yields 1.00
